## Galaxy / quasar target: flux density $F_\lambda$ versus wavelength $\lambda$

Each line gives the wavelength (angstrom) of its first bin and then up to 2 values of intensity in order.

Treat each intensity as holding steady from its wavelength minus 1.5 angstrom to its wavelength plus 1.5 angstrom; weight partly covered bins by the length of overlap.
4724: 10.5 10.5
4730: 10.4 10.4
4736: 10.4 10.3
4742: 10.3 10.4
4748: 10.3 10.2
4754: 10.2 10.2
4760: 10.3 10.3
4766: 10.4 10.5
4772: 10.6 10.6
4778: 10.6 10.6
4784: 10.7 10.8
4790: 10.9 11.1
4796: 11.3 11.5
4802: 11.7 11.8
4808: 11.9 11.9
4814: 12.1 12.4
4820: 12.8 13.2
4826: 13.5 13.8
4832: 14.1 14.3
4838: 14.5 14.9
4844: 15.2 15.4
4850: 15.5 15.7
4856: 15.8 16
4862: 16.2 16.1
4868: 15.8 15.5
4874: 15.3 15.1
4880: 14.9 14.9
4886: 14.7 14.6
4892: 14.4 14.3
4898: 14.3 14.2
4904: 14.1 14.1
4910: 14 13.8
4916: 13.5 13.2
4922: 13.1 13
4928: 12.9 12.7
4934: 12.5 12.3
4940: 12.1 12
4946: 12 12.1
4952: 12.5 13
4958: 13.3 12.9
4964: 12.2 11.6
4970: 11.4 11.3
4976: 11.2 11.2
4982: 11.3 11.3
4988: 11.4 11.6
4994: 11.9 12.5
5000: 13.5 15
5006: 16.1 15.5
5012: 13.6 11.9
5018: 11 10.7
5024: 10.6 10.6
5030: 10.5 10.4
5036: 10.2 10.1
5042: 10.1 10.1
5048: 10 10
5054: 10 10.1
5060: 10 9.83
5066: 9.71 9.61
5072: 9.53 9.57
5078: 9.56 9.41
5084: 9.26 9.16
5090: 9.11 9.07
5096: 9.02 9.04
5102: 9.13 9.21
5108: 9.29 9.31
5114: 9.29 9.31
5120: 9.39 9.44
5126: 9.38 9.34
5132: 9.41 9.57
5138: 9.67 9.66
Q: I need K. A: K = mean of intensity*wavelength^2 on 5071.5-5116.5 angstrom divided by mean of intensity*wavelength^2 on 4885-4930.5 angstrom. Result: 0.72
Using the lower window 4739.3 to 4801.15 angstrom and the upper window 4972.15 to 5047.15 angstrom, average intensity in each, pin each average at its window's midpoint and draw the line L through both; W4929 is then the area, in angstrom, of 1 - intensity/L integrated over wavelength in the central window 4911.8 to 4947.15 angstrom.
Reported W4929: -4.38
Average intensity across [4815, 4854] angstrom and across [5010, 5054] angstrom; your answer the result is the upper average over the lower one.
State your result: 0.8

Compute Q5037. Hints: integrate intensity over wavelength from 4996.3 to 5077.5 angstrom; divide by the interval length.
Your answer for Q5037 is 11.1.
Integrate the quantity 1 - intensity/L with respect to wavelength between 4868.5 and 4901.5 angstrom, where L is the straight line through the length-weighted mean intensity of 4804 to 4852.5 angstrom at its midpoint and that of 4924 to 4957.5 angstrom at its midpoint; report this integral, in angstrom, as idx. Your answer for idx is -4.4 angstrom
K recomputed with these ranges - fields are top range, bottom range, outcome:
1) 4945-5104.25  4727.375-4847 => 1.04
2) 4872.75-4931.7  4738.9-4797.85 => 1.41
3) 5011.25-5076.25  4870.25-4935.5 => 0.78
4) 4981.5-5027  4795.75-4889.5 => 0.94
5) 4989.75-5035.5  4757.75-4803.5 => 1.25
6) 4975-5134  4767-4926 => 0.84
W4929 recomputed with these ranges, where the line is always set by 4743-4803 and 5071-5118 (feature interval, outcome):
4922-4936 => -4.0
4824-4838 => -4.8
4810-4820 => -1.7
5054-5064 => -0.6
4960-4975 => -3.1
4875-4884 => -4.2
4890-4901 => -4.6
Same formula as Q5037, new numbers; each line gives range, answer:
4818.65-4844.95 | 14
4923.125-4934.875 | 12.8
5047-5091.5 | 9.65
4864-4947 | 13.9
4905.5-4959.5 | 12.9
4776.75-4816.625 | 11.3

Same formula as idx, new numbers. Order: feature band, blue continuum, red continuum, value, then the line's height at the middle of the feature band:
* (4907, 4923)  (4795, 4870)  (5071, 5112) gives -1.5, 12.4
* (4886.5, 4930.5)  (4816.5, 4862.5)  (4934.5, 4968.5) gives -2.0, 13.2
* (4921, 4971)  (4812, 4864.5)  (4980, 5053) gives 1.2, 12.8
